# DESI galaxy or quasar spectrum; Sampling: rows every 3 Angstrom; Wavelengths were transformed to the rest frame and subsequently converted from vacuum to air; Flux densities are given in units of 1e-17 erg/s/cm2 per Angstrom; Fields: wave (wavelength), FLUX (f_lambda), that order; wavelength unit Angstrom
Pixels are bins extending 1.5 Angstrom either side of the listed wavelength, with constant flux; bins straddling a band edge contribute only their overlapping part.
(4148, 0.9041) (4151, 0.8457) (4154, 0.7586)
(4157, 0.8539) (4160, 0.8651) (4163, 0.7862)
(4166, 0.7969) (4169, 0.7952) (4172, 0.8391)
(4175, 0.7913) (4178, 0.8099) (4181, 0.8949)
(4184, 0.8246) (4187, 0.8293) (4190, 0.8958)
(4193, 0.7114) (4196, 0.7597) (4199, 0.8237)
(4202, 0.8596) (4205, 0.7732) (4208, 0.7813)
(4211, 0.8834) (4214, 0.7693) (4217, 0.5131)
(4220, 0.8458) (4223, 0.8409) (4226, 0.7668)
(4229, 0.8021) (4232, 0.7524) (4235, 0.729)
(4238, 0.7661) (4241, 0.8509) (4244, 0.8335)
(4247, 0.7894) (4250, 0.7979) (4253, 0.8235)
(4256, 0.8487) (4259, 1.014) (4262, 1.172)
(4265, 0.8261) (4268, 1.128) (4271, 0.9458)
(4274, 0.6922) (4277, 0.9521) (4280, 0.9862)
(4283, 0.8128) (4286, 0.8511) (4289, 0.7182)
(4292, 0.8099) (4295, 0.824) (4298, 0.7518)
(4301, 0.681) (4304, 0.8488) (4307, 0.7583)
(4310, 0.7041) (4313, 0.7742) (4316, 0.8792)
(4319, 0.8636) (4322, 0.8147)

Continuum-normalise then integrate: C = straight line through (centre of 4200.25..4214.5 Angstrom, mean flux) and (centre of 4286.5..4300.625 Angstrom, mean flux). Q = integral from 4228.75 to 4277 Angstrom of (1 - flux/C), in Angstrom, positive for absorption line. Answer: -4.4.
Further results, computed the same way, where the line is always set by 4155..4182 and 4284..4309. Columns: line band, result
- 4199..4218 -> 0.82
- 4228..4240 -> 0.55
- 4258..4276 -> -3.91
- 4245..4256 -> -0.22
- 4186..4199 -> 0.23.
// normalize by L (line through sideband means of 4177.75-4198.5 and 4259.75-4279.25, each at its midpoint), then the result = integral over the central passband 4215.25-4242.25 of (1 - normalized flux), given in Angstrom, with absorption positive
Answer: 3.8 Angstrom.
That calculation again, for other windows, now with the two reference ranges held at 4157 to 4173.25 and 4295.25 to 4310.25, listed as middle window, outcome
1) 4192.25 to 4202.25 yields 0.2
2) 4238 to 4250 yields -0.4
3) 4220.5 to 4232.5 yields -0.1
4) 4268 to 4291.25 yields -3.0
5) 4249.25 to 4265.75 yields -3.1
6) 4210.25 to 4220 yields 0.8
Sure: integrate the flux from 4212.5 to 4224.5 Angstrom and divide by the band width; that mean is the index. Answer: 0.742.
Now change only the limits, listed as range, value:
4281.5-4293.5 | 0.798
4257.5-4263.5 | 1.09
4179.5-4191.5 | 0.861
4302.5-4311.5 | 0.77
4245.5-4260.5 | 0.855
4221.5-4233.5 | 0.791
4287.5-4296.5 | 0.784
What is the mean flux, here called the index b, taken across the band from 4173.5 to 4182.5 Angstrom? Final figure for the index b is 0.832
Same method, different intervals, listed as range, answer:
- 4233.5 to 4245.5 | 0.795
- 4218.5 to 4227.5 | 0.818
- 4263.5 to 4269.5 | 0.977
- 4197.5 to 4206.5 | 0.819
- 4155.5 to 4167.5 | 0.826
